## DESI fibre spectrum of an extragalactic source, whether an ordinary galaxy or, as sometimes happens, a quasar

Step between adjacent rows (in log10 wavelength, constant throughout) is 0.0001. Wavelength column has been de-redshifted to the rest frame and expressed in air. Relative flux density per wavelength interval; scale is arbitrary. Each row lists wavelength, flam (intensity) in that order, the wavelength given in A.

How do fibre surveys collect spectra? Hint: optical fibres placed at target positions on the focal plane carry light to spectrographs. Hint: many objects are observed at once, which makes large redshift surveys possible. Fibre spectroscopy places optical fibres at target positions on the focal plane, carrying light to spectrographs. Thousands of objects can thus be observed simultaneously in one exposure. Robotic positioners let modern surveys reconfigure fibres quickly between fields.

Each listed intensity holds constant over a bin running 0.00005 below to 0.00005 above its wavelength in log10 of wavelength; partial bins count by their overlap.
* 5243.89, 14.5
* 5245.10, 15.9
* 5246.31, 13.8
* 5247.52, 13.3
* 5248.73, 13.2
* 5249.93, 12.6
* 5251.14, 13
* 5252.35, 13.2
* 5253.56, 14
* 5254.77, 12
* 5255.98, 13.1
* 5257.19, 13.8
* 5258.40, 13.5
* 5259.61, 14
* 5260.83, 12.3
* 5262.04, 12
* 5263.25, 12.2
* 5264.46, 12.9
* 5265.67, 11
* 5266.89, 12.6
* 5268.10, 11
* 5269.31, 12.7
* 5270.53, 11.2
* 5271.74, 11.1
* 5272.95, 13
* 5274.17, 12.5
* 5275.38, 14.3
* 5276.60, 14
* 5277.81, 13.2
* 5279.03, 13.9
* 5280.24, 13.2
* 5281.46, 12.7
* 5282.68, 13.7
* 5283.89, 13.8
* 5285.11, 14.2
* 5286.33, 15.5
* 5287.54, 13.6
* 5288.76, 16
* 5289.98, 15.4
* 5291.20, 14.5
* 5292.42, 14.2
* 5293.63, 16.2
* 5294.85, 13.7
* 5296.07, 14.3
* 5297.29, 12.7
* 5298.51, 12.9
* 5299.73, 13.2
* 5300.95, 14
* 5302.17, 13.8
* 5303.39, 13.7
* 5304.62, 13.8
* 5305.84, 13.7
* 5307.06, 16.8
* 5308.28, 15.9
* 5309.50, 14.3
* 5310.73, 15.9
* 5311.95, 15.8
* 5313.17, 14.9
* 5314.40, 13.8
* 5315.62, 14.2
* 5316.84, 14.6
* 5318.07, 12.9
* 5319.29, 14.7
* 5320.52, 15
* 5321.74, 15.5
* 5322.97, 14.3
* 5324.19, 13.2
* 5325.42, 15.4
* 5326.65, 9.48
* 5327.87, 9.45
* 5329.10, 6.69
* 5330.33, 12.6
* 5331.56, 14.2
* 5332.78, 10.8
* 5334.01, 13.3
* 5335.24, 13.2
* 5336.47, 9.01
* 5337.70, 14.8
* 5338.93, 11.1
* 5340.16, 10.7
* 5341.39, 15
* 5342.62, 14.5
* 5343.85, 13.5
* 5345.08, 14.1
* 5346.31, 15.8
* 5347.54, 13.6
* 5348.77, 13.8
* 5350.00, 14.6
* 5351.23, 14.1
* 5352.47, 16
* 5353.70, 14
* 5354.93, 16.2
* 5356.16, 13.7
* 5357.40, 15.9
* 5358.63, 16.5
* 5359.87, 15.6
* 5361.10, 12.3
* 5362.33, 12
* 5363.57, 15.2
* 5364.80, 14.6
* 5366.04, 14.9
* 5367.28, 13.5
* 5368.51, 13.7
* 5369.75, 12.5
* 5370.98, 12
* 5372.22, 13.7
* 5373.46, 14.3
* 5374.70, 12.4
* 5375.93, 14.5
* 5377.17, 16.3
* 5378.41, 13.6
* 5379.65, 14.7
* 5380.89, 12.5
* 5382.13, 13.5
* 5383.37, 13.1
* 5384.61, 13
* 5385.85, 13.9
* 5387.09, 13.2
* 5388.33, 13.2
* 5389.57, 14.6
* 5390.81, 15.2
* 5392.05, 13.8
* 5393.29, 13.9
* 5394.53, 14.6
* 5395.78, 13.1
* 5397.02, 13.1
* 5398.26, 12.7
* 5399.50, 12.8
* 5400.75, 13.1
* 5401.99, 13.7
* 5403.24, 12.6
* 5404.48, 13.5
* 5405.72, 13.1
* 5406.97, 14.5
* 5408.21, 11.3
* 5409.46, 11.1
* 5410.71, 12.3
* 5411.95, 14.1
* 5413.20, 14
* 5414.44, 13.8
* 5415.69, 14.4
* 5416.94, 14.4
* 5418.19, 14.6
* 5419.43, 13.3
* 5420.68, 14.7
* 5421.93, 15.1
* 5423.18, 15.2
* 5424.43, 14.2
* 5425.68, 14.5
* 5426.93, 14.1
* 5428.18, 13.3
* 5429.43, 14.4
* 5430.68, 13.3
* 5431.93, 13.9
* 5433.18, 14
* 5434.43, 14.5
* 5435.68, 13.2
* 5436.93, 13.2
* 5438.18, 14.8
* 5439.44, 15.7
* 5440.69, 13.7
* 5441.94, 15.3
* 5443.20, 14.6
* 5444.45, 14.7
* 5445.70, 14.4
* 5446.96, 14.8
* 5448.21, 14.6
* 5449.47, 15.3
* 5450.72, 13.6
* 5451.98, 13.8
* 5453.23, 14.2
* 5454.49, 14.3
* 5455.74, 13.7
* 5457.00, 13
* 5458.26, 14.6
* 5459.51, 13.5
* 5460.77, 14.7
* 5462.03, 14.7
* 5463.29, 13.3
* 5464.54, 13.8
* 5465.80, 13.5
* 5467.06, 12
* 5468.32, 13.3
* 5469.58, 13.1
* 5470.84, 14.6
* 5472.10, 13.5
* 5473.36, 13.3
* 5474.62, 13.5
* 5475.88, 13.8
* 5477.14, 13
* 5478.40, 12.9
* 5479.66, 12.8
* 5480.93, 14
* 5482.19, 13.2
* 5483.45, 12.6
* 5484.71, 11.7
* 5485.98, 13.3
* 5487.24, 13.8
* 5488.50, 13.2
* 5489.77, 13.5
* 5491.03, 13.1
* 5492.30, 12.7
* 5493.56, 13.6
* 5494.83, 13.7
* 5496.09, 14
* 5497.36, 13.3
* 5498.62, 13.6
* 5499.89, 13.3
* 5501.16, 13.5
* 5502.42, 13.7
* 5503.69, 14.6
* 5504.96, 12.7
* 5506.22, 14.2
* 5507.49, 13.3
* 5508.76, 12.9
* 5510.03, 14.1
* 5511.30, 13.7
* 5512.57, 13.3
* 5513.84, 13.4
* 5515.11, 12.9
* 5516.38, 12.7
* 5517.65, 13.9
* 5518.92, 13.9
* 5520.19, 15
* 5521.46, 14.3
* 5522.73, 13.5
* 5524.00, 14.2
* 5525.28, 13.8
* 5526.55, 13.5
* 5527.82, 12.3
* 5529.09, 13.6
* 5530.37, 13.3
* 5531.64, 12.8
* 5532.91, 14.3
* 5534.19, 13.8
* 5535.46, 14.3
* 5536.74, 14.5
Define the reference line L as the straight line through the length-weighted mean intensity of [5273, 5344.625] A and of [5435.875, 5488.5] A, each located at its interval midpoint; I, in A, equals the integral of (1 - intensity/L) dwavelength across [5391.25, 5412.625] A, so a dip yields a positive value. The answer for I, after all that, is 0.9 A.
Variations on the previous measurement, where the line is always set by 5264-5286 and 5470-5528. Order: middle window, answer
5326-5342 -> 1.8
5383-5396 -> -0.6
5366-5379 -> -0.6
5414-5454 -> -3.0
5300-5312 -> -1.6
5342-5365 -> -2.5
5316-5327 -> -0.9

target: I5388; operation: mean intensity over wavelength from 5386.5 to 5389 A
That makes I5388 13.2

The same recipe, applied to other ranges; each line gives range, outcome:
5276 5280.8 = 13.6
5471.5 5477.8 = 13.4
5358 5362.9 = 14.1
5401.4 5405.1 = 13.3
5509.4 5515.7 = 13.5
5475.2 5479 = 13.3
